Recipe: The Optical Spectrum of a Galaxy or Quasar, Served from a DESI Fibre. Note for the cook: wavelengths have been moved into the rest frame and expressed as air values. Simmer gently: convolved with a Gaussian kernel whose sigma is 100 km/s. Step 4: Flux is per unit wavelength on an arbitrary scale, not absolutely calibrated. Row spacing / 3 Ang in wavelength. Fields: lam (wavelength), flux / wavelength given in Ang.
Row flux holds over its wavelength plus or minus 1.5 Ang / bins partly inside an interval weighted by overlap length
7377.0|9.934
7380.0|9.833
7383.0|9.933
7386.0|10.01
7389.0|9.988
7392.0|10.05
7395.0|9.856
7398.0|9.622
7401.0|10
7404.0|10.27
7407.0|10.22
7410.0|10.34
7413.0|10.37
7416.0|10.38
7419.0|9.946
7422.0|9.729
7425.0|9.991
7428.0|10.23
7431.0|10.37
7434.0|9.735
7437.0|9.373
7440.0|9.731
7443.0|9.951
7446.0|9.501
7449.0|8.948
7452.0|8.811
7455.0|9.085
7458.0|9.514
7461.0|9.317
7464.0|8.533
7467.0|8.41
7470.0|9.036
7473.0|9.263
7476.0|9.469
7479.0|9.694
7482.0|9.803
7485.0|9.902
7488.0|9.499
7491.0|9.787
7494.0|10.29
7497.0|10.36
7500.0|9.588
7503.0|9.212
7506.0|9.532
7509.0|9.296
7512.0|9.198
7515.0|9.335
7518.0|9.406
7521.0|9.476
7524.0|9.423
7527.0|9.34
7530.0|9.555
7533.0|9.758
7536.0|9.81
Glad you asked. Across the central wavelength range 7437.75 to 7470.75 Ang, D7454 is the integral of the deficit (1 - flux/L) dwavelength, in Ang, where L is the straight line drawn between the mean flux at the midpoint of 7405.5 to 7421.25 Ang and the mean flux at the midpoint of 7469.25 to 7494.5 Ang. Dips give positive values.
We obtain 2.3 Ang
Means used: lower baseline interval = 10.2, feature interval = 9.17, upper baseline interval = 9.63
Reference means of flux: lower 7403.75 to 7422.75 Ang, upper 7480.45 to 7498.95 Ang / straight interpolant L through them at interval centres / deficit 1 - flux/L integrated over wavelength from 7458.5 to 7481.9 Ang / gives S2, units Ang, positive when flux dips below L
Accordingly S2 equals 2.0 Ang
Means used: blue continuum 10.2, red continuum 9.93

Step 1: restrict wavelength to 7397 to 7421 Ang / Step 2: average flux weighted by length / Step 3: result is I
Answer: 10.1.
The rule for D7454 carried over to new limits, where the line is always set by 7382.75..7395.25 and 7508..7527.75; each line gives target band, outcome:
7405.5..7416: -0.5 Ang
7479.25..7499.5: -0.9 Ang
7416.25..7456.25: 0.3 Ang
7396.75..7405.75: -0.1 Ang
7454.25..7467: 0.8 Ang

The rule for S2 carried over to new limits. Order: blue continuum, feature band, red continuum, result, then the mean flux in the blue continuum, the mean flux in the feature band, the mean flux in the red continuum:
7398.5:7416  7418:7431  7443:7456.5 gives -0.30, 10.2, 10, 9.18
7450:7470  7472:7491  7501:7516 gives -1.07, 8.95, 9.63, 9.32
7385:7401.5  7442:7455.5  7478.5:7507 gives 0.81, 9.91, 9.25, 9.77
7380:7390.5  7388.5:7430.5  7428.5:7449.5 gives -0.99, 9.96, 10.1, 9.72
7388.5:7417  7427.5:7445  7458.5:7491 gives -0.22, 10.1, 9.87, 9.32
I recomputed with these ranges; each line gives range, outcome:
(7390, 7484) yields 9.67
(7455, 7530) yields 9.44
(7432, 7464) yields 9.37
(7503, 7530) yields 9.38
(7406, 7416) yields 10.3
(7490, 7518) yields 9.61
